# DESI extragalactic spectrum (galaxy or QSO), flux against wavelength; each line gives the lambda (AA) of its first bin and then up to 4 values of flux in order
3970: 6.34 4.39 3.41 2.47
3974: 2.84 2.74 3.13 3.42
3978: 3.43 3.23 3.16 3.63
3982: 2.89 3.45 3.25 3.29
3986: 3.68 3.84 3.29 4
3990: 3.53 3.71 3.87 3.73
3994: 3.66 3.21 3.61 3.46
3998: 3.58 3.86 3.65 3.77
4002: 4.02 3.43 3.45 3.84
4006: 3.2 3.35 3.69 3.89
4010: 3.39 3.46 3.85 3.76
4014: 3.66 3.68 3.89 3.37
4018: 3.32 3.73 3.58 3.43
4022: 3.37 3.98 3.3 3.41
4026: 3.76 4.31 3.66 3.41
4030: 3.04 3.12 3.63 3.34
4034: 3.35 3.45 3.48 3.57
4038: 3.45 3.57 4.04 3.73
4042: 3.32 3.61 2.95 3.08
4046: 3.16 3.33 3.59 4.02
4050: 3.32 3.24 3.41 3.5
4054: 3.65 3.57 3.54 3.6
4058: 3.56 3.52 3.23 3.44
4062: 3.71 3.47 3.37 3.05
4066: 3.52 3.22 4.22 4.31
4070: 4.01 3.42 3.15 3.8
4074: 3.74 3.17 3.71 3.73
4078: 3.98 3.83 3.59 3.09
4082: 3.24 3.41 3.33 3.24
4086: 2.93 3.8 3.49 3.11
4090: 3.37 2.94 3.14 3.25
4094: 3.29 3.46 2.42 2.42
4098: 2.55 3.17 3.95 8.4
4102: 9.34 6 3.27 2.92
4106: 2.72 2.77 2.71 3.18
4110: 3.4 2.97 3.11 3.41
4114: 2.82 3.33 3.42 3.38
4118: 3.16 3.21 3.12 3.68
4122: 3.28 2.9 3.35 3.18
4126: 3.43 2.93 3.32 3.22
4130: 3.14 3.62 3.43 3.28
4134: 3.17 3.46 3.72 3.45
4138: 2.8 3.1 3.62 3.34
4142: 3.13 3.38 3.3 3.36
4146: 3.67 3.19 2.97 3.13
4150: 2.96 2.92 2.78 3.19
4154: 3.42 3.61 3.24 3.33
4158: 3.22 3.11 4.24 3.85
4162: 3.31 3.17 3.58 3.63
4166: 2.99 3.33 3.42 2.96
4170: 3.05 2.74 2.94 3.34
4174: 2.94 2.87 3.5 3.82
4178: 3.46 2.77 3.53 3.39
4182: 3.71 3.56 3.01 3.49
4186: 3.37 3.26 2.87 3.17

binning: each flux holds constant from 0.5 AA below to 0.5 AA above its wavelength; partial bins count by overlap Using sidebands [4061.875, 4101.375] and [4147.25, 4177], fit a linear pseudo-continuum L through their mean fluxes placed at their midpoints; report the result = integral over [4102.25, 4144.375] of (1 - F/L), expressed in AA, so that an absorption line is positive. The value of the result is 0.6 AA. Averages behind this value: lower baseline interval 3.51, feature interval 3.32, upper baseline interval 3.24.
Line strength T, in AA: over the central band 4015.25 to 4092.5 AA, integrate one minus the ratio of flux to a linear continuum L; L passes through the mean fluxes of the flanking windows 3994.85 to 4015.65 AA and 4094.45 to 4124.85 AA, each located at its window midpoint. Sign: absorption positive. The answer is 2.4 AA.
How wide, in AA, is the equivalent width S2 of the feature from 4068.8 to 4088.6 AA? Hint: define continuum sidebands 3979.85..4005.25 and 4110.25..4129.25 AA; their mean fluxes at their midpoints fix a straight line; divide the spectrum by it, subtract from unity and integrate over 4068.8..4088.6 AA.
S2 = -1.2 AA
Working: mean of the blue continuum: 3.57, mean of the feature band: 3.53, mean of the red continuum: 3.22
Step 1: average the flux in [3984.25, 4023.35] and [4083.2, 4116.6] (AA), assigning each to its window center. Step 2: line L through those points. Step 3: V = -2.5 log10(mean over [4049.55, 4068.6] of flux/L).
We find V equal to 0.03 mag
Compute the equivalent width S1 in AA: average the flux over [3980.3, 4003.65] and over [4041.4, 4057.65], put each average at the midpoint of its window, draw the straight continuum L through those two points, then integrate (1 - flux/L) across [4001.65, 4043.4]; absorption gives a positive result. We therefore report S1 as -0.8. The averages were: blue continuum 3.58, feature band 3.57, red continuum 3.43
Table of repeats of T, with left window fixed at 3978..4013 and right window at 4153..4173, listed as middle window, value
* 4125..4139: 0.29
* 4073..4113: -2.04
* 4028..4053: 0.44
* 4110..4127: 0.77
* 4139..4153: 0.58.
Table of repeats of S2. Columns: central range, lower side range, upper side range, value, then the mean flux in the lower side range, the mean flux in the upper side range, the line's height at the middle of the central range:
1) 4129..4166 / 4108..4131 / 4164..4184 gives -0.9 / 3.22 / 3.26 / 3.24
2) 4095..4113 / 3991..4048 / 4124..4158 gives -2.5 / 3.55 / 3.27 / 3.35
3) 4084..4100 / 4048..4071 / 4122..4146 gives 1.4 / 3.56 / 3.3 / 3.45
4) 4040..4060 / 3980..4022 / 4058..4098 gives 0.0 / 3.58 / 3.4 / 3.47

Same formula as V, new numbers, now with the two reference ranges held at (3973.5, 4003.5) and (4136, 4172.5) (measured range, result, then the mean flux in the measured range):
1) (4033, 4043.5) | -0.041 mag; 3.55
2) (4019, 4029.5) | -0.059 mag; 3.63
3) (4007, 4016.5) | -0.070 mag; 3.68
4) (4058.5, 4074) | -0.059 mag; 3.57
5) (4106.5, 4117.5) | 0.062 mag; 3.14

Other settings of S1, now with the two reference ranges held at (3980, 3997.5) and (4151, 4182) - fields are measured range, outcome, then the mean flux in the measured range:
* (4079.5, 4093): 0.46 AA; 3.28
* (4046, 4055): -0.13 AA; 3.49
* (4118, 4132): 0.35 AA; 3.26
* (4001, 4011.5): -0.24 AA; 3.58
